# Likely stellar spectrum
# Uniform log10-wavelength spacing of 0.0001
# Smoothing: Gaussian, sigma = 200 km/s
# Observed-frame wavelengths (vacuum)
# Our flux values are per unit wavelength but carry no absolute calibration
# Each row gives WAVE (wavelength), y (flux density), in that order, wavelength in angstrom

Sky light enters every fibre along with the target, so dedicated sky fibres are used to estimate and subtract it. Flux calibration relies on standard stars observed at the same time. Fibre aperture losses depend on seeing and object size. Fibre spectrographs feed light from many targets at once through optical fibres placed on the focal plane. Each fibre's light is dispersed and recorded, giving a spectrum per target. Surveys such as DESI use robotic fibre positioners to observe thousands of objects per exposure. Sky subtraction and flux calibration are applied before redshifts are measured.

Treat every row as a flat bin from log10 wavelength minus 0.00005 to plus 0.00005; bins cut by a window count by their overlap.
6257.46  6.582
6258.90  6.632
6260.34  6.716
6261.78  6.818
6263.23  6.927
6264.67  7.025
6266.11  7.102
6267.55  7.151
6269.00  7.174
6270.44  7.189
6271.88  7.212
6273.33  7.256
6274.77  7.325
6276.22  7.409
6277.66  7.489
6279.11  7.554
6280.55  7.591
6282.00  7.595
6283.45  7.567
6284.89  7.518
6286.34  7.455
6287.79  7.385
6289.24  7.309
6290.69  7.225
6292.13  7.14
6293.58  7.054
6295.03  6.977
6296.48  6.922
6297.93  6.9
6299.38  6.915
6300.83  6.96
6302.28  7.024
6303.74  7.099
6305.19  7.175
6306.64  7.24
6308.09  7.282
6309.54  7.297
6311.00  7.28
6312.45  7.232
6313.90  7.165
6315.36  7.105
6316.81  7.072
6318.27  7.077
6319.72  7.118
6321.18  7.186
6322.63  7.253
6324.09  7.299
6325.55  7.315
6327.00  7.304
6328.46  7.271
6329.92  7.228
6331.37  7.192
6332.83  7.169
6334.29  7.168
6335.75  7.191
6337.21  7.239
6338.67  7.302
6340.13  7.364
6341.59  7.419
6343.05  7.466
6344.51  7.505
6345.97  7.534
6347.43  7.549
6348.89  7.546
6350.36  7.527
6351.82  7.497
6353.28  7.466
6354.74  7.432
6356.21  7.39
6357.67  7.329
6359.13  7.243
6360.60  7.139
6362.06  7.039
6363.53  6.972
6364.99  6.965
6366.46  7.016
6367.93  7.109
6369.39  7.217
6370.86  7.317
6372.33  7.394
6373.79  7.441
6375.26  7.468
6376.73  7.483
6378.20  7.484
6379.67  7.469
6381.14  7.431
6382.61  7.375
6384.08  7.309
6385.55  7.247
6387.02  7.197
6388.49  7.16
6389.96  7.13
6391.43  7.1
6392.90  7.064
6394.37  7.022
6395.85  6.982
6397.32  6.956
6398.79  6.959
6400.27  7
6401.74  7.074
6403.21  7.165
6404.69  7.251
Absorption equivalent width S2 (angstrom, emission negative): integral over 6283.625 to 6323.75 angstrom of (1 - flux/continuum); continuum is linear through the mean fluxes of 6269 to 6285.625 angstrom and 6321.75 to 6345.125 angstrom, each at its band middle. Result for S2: 1.0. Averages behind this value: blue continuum 7.42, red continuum 7.29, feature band 7.17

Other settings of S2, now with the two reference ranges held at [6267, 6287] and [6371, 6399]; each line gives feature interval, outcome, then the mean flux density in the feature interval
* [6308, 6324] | 0.34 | 7.19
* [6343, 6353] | -0.30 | 7.52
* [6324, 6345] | 0.07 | 7.29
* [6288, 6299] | 0.43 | 7.09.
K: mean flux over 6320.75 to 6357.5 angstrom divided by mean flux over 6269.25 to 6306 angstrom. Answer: 1.01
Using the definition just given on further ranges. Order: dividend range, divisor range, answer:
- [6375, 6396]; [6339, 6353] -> 0.97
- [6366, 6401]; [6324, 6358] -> 0.98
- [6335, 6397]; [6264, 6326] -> 1.01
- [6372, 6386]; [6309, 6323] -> 1.03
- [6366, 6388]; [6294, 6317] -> 1.03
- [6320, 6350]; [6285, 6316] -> 1.02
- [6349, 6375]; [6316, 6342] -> 1.01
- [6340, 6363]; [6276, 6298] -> 1.01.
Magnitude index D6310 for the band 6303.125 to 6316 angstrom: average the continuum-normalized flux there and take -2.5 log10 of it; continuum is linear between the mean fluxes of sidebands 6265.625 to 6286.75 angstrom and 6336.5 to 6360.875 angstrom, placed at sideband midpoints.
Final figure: 0.03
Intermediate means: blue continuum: 7.38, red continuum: 7.41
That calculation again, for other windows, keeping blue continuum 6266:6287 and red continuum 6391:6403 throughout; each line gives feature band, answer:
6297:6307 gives 0.04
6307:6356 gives -0.01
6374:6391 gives -0.04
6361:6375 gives -0.01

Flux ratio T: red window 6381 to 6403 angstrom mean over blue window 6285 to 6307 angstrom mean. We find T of 1.00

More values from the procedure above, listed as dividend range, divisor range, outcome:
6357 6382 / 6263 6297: 1.00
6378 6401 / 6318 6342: 0.99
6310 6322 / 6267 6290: 0.97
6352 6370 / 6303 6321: 1.00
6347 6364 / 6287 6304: 1.04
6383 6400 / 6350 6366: 0.98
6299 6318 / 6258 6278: 1.01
